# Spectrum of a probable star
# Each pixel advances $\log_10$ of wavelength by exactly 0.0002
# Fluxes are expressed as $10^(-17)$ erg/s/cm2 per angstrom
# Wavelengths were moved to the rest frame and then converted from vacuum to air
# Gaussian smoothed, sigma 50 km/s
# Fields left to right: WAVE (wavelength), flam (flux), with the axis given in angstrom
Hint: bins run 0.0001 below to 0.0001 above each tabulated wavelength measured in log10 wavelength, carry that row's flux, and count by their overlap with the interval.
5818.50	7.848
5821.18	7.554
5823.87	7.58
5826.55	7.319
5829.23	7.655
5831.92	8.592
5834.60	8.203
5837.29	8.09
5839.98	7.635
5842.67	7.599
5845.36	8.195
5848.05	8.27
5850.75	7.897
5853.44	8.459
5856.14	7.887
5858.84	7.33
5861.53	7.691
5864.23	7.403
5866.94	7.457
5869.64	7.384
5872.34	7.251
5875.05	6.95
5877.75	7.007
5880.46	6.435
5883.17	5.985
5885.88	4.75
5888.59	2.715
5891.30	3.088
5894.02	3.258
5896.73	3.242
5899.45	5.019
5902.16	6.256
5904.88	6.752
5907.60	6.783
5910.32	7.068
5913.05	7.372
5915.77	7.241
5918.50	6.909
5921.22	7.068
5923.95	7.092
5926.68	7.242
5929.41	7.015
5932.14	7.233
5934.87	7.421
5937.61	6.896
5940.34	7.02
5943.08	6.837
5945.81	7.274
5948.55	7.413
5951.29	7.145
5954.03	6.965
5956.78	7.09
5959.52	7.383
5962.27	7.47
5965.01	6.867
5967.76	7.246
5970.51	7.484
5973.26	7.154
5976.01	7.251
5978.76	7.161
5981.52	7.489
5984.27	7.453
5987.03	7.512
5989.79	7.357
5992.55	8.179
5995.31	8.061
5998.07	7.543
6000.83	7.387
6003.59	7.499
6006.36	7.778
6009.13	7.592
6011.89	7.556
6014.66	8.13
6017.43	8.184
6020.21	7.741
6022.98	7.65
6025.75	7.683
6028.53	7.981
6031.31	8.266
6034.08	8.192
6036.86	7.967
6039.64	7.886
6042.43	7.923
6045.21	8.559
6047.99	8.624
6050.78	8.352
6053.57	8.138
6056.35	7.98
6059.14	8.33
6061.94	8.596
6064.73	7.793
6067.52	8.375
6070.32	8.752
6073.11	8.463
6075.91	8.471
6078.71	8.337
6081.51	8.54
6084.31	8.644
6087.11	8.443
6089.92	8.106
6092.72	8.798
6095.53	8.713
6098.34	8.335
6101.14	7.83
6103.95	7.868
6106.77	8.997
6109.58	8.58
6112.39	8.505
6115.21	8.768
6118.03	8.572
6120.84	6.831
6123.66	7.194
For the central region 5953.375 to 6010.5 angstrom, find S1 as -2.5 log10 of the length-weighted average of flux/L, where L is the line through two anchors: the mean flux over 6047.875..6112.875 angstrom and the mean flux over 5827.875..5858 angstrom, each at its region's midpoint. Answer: 0.11 mag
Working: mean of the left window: 8.03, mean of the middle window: 7.43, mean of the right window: 8.39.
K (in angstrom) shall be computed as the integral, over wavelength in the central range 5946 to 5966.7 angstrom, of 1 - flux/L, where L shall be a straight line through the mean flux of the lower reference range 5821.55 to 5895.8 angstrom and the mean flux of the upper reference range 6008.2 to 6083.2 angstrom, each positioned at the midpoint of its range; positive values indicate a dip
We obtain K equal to 1.05 angstrom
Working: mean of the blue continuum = 6.95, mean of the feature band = 7.19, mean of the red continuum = 8.16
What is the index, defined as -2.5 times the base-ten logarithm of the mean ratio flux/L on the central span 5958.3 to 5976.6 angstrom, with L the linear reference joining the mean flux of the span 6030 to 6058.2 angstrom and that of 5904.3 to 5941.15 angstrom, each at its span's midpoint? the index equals 0.03 mag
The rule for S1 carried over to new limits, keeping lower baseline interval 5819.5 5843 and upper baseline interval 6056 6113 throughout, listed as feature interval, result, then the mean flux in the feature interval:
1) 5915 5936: 0.13 mag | 7.15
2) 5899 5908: 0.26 mag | 6.26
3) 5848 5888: 0.12 mag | 7.09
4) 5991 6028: 0.06 mag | 7.77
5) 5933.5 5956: 0.14 mag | 7.12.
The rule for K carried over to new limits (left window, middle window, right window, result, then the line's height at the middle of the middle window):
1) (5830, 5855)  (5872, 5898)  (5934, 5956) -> 9.2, 7.69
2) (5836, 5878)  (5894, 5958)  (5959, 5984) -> 6.1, 7.44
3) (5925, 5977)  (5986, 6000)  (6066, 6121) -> -0.3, 7.55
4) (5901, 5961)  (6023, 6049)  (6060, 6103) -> -0.3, 8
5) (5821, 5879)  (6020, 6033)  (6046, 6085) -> 0.6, 8.26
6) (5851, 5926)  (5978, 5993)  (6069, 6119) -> -0.2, 7.38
